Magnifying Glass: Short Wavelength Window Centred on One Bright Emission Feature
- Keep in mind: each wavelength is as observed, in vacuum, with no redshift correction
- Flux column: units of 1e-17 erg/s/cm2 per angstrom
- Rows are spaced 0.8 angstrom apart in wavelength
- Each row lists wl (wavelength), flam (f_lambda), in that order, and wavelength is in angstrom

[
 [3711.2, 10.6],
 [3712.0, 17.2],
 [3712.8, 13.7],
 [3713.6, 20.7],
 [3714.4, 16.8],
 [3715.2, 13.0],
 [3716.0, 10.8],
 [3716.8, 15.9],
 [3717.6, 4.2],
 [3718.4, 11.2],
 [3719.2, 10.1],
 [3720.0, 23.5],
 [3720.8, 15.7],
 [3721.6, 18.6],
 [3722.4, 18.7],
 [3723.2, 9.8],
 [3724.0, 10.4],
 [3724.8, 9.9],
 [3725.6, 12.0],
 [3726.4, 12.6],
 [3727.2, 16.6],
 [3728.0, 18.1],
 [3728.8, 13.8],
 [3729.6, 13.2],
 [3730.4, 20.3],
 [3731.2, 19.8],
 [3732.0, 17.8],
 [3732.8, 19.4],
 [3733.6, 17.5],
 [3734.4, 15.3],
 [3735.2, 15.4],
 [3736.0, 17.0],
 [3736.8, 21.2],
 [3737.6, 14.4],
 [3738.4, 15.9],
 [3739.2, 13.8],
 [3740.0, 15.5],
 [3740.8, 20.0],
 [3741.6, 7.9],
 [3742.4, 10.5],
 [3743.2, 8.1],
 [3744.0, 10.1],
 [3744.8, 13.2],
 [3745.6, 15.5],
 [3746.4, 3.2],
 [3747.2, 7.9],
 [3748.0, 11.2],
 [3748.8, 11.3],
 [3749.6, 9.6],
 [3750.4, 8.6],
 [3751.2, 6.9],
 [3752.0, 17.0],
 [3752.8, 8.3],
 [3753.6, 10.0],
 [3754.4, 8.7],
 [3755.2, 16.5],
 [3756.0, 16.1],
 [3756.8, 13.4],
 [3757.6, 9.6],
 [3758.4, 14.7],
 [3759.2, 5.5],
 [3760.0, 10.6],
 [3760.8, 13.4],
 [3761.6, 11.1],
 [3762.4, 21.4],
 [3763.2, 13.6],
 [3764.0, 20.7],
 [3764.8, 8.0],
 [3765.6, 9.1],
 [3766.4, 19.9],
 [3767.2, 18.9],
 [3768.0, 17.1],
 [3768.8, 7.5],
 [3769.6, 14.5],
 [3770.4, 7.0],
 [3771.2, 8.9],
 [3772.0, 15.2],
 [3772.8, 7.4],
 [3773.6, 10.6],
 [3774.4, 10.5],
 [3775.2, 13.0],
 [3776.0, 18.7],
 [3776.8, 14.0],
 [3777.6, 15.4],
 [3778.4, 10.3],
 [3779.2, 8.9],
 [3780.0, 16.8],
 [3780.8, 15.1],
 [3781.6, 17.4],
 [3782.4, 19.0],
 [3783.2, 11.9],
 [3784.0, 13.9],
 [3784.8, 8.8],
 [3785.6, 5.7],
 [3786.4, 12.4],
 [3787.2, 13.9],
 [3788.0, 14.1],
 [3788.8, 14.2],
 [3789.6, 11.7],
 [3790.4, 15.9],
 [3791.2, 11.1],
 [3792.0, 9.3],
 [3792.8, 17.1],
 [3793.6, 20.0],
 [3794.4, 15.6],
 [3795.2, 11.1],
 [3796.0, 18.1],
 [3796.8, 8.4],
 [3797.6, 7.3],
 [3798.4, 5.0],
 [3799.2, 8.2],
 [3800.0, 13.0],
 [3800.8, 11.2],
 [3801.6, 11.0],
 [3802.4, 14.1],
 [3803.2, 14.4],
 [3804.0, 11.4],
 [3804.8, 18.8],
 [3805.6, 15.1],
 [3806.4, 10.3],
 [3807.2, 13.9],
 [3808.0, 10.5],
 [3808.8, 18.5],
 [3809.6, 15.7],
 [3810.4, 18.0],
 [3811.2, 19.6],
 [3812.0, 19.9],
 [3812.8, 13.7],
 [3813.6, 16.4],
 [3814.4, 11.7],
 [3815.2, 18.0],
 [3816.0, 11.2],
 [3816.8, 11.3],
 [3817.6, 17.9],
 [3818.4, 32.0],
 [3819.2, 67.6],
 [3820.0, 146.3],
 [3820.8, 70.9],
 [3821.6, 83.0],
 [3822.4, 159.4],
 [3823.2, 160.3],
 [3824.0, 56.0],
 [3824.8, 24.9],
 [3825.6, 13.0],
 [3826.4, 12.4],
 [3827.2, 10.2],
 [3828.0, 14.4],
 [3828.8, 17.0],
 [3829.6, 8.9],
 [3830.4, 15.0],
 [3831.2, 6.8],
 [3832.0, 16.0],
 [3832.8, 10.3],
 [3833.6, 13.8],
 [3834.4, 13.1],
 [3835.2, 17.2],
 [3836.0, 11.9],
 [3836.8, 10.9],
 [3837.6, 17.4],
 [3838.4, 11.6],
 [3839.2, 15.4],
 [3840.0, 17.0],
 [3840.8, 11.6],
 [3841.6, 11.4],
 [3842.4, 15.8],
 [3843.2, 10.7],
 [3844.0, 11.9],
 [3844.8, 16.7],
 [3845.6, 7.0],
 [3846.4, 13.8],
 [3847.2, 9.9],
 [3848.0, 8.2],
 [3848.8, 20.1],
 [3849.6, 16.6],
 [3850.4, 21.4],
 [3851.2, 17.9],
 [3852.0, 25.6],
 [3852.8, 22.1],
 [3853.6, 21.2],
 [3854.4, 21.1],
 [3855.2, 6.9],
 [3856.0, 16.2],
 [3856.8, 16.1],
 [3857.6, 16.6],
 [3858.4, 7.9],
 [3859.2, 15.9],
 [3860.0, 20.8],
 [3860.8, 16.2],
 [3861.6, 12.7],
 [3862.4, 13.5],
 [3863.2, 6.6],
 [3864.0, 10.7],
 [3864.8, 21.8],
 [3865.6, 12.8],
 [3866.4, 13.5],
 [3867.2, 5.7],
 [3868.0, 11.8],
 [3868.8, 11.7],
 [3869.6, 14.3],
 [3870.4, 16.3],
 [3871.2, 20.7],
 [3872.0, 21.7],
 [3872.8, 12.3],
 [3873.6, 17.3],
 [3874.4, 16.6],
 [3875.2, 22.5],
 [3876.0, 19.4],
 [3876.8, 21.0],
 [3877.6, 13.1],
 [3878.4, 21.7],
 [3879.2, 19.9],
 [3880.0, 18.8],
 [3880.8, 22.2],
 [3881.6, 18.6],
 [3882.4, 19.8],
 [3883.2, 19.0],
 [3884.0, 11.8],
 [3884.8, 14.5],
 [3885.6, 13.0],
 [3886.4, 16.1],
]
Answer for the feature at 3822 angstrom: [O II] 3727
